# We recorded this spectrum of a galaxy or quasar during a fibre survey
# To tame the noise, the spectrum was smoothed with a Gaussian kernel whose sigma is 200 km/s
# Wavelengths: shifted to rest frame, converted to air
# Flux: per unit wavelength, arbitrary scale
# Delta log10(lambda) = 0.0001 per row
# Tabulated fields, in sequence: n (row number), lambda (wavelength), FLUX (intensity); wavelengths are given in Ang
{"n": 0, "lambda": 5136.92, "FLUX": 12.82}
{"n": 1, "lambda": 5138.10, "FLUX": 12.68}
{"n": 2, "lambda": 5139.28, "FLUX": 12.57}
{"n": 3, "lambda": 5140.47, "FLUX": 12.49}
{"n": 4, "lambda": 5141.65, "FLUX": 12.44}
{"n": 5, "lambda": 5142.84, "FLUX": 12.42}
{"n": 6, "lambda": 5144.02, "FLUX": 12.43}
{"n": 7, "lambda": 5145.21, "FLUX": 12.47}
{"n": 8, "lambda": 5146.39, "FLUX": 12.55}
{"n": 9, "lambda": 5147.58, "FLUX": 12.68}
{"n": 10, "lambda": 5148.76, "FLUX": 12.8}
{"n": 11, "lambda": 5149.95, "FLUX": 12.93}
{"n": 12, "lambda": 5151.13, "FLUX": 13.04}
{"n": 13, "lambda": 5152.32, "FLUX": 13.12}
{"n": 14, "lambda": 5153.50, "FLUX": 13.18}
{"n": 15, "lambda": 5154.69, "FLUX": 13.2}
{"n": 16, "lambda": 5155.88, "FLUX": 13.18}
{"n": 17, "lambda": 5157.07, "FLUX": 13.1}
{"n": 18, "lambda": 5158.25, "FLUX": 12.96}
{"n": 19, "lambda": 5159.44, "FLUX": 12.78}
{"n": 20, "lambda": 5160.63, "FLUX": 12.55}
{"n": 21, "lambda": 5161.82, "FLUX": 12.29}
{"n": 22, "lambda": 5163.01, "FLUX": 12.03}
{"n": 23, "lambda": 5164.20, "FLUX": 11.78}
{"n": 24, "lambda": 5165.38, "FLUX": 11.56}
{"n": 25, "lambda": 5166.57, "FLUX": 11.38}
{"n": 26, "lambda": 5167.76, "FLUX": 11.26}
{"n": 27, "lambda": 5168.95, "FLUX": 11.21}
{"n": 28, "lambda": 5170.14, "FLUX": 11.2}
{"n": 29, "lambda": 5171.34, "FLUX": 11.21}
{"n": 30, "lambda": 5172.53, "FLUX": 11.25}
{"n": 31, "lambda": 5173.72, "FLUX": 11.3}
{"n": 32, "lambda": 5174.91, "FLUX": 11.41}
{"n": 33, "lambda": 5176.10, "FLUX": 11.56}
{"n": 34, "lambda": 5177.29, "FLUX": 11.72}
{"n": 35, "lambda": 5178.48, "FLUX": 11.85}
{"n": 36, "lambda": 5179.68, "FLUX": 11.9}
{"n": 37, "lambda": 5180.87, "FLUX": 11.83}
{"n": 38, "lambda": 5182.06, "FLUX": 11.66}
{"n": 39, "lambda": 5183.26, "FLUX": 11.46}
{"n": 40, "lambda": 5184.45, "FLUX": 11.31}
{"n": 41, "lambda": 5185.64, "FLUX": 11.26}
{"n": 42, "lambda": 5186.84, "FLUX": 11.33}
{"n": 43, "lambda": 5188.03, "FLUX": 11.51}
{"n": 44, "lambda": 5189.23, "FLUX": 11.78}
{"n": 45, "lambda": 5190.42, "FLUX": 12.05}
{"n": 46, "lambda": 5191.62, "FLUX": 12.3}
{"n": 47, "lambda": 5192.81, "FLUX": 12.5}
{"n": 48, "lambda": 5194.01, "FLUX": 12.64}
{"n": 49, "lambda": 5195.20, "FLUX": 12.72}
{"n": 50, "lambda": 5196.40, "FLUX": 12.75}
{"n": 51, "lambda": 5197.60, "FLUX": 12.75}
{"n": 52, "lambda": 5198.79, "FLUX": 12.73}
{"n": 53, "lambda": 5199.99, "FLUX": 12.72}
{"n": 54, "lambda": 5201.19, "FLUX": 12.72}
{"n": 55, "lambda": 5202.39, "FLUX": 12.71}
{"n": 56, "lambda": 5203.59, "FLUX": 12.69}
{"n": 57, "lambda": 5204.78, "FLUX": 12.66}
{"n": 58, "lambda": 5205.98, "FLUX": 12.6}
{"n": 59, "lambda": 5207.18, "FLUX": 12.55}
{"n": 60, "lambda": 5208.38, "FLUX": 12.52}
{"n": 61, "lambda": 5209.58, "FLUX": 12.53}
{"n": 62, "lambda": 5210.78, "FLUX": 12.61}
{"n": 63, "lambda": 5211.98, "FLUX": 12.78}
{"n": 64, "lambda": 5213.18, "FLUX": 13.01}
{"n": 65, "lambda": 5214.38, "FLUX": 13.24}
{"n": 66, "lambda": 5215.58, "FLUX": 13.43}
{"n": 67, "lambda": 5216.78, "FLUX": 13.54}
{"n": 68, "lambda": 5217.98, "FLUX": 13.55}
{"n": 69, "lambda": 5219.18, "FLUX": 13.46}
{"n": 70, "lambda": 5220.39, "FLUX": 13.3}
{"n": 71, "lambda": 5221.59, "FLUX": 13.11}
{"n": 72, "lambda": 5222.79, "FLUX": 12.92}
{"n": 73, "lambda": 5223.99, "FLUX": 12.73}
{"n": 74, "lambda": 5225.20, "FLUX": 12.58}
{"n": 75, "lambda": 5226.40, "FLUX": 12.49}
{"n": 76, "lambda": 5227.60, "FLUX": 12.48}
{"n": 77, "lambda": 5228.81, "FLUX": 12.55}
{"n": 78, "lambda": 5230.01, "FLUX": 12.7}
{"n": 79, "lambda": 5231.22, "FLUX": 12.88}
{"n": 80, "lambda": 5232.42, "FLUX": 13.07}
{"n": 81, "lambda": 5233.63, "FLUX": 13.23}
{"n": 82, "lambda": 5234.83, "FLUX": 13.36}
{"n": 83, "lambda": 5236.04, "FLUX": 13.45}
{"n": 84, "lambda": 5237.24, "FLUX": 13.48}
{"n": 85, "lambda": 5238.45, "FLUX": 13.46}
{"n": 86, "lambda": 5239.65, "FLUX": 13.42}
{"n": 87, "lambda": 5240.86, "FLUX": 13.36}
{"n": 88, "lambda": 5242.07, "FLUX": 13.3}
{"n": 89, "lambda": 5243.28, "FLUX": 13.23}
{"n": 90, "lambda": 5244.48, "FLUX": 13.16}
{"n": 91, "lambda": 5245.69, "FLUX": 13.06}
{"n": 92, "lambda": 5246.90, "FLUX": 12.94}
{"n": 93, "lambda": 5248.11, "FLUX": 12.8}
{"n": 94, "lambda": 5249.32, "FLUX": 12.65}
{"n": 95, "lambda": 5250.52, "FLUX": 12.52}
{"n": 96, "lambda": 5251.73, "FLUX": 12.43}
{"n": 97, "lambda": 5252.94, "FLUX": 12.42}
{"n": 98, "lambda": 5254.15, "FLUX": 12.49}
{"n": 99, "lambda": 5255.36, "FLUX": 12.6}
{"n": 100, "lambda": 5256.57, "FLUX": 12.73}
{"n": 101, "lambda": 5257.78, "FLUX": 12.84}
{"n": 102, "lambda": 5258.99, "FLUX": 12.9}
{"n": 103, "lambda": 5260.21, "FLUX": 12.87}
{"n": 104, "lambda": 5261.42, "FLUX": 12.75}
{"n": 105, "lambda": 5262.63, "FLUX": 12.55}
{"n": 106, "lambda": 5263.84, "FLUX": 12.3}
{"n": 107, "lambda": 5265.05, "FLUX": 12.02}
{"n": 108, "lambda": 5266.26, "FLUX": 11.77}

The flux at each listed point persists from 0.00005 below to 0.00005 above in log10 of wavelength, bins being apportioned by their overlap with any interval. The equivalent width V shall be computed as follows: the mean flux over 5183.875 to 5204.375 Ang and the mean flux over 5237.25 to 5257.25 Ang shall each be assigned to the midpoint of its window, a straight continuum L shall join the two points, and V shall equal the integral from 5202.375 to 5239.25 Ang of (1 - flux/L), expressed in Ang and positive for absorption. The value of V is -1.06 Ang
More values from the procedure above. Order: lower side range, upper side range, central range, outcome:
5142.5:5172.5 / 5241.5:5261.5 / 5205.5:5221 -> -0.5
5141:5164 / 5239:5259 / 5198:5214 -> 0.2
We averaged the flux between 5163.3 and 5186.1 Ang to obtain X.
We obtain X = 11.5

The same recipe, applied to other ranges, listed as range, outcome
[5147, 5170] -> 12.5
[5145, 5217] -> 12.3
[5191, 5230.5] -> 12.8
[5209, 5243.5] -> 13.1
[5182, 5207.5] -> 12.3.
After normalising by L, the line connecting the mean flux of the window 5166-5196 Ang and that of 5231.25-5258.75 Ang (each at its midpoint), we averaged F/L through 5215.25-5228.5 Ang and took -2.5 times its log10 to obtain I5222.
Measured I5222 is -0.04 mag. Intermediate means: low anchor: 11.7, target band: 13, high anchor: 13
